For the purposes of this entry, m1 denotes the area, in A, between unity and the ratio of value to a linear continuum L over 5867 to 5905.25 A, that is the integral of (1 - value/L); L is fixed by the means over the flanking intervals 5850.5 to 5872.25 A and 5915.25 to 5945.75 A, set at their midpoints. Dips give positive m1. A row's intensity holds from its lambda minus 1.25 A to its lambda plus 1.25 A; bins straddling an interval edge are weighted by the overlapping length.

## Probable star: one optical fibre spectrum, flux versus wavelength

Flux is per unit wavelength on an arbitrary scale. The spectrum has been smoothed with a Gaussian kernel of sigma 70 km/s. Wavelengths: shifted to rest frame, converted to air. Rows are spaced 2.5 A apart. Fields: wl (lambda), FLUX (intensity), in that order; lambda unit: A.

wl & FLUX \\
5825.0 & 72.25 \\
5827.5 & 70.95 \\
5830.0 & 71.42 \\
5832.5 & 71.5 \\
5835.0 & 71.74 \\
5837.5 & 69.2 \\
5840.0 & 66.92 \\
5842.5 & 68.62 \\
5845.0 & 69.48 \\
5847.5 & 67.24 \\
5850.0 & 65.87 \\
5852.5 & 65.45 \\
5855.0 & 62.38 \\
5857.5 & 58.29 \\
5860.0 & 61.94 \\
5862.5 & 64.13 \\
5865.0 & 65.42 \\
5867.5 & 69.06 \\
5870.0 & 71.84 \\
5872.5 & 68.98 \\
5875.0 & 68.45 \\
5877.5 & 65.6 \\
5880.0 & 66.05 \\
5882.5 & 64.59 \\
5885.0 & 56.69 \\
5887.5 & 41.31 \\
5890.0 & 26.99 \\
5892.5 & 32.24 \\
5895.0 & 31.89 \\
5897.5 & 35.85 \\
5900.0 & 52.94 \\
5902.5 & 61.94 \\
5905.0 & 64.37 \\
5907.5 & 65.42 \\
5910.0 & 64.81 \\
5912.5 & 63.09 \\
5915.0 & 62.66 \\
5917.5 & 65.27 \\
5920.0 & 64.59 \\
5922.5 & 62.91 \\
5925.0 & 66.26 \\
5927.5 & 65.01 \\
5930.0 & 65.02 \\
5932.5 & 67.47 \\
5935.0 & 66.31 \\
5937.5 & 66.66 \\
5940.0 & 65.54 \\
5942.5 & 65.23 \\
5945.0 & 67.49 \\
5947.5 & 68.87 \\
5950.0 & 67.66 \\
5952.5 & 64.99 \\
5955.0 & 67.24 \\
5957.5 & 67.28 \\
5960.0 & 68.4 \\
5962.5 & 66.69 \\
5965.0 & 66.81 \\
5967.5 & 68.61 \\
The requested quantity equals 6.34 A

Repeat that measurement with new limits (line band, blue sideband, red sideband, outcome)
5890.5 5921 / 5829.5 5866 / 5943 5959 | 5.6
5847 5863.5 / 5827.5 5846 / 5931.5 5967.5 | 1.4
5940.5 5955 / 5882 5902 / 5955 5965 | -0.9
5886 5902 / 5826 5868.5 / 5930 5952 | 6.8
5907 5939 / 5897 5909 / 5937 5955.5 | -1.7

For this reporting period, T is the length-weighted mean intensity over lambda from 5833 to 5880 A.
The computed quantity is 66.8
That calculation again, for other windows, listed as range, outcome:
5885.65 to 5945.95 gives 57.9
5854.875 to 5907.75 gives 56.8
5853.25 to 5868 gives 63.3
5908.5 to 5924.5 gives 64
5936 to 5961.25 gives 66.9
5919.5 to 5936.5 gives 65.4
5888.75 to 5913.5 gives 49.8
